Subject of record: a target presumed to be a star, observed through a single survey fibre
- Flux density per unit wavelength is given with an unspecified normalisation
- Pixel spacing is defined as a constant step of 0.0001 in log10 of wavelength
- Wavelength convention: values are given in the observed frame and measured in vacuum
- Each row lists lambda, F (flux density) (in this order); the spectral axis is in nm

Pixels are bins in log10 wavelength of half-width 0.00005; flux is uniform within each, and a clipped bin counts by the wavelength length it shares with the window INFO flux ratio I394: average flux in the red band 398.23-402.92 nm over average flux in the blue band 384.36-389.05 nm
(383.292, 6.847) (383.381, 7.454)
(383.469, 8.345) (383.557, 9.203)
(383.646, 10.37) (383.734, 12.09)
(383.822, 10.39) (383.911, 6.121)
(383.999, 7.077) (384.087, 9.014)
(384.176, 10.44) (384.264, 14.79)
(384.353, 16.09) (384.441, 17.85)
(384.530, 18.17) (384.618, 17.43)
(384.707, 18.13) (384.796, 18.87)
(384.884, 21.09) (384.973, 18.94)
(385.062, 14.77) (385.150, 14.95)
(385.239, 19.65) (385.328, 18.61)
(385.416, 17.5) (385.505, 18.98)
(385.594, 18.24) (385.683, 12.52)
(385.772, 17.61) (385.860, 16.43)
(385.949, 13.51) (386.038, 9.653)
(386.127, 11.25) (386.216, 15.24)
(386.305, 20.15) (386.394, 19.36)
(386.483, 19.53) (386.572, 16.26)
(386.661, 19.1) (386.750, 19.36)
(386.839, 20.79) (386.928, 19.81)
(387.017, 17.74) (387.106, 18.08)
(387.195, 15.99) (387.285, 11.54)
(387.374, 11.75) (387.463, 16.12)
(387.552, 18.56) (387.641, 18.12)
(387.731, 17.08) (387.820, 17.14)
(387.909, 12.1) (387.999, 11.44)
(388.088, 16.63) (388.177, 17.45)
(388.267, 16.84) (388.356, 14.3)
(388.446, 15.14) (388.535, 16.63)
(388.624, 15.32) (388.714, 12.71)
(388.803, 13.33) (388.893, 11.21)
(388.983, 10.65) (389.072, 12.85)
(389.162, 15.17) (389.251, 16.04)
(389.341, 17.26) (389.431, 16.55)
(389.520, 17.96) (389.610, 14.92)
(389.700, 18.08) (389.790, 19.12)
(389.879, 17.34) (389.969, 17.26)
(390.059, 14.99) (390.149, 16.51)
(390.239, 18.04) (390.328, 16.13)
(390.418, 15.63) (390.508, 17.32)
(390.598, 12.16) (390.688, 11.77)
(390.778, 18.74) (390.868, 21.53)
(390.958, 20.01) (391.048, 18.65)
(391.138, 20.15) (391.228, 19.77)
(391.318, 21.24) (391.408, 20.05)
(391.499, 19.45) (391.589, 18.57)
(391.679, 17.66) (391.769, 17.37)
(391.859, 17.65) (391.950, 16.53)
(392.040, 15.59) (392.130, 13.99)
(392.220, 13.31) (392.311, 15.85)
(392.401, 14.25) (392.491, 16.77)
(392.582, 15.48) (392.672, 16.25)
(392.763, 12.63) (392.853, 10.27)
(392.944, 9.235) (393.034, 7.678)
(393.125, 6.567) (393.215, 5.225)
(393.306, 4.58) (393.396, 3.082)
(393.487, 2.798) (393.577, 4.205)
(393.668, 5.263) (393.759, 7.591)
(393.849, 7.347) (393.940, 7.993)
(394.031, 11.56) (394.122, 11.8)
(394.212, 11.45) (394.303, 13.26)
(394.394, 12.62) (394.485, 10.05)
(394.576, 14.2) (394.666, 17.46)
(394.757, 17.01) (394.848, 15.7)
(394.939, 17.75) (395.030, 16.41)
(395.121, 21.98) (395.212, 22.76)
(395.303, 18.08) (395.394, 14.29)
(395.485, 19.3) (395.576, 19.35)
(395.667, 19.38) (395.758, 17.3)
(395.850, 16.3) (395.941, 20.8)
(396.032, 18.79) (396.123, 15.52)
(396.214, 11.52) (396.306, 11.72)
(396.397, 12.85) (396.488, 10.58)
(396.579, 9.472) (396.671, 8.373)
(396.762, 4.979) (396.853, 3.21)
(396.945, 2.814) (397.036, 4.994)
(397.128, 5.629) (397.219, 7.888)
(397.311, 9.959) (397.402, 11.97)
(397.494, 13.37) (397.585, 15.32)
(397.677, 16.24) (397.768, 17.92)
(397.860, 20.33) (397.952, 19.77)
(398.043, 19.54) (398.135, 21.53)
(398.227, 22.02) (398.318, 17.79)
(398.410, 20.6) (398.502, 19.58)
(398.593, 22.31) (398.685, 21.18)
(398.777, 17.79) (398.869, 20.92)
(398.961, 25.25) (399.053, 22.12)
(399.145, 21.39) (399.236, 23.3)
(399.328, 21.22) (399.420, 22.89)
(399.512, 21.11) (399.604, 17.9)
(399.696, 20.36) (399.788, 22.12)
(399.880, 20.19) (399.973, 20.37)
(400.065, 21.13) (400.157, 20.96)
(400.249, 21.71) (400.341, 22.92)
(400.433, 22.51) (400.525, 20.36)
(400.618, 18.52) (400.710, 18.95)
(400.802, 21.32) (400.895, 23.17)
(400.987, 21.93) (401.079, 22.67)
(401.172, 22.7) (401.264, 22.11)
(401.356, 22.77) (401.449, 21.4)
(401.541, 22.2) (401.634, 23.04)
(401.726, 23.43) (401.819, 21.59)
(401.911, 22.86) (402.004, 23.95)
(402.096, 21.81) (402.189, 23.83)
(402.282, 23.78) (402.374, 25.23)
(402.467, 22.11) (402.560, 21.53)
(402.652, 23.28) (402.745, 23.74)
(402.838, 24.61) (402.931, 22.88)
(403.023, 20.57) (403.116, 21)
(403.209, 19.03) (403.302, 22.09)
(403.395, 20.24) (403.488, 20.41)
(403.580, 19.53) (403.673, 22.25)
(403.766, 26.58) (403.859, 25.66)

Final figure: 1.34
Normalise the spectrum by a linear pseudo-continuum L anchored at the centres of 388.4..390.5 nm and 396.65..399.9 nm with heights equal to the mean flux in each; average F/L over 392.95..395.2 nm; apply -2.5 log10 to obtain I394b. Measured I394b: 0.45 mag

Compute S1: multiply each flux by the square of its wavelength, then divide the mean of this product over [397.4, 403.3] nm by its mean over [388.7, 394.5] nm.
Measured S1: 1.59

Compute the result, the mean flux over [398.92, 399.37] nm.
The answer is 22.7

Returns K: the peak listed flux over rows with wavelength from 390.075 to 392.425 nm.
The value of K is 21.53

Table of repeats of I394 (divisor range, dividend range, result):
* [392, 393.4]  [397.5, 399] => 1.71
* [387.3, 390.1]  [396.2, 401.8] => 1.17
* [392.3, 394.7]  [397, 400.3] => 1.85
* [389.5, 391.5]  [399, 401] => 1.20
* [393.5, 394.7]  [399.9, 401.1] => 2.10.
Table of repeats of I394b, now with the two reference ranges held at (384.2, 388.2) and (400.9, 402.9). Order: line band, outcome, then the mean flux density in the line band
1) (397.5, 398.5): 0.133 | 18.9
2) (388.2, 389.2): 0.249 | 14.1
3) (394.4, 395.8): 0.172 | 17.3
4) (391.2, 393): 0.187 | 16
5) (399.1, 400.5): 0.036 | 21.3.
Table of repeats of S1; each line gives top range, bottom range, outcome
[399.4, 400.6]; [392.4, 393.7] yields 2.47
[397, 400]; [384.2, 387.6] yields 1.16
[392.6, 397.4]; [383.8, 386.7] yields 0.78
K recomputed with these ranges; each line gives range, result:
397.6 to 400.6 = 25.25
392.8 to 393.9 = 10.27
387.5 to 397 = 22.76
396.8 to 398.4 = 22.02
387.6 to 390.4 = 19.12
